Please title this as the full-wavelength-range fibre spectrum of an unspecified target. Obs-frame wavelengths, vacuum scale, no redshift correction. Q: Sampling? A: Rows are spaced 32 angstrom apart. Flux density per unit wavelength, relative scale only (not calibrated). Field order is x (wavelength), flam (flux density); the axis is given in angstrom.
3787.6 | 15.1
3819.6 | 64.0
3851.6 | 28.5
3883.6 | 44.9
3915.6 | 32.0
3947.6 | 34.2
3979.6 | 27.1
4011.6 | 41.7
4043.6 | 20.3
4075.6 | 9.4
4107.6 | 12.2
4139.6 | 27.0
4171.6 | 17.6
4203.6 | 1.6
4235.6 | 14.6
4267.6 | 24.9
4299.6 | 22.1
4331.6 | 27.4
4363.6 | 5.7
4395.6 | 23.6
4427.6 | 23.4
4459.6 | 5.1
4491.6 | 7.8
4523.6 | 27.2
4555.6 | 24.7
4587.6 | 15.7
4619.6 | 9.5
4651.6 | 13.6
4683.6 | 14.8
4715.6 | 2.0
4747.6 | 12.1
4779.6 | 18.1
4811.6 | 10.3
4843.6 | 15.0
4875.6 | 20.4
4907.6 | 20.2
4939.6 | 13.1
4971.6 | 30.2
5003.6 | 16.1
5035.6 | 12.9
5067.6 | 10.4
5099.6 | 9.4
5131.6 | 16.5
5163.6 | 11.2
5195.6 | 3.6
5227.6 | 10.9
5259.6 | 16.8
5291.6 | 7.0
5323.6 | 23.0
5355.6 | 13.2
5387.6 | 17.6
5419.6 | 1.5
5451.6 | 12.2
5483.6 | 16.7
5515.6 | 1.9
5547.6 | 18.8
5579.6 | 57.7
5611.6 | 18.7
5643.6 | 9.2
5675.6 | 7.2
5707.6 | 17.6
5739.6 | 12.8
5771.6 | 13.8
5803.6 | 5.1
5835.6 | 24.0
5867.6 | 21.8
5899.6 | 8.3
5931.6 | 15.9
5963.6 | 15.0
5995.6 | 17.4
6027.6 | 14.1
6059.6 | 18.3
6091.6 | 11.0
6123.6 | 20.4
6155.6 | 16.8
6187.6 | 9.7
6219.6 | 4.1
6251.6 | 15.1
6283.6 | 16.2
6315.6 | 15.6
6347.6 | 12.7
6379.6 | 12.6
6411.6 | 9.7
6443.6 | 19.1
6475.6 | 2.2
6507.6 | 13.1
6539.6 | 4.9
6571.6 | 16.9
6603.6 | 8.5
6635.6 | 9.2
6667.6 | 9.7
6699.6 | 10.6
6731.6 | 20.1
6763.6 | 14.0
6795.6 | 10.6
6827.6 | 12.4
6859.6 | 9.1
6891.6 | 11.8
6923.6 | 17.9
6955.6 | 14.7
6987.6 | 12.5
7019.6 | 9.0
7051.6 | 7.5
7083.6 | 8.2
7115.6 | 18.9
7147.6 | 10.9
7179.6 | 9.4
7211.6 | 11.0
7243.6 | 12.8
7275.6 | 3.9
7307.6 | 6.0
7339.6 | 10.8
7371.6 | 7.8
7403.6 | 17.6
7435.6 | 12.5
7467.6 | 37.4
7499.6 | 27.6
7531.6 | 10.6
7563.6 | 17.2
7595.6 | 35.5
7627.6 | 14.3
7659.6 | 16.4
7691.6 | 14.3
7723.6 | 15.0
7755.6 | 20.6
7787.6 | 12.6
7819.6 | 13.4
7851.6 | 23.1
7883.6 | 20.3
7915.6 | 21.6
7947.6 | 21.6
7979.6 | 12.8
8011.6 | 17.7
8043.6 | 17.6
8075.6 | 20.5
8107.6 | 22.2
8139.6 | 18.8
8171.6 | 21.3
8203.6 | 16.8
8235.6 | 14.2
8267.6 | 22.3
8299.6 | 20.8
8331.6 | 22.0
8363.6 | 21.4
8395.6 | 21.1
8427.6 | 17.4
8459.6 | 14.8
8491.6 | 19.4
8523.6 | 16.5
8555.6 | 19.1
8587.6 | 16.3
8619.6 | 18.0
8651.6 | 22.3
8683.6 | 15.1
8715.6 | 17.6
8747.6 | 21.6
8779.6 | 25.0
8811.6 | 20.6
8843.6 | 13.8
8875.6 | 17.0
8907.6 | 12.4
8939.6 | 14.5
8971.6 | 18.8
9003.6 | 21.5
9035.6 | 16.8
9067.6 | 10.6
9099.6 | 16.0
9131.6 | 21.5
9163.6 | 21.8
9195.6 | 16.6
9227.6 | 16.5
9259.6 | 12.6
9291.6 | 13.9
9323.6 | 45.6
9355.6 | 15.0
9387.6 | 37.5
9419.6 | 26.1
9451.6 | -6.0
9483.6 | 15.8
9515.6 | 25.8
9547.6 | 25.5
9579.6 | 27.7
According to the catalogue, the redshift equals 1.01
